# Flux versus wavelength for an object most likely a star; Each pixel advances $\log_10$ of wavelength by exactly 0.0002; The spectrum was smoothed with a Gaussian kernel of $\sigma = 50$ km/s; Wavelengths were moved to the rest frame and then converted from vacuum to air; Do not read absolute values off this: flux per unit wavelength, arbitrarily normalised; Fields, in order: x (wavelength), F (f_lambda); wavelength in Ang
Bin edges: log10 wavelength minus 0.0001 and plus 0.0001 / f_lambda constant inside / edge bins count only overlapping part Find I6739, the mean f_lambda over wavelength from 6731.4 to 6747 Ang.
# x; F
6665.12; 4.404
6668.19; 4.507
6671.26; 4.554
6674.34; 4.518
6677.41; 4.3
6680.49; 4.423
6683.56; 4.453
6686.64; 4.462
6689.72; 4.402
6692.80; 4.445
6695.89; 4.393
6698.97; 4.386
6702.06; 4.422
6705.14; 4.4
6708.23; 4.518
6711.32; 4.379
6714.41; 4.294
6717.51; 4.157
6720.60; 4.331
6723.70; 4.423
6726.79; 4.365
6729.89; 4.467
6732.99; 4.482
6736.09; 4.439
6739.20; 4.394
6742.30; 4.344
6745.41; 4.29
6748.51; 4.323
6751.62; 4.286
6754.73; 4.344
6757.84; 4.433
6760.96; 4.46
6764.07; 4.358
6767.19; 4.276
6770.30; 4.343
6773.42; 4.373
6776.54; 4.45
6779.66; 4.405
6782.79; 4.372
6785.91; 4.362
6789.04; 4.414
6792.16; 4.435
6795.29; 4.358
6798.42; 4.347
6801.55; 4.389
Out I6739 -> 4.39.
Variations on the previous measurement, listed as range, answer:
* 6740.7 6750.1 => 4.32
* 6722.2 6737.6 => 4.44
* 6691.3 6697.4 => 4.41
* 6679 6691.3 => 4.44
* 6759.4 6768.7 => 4.36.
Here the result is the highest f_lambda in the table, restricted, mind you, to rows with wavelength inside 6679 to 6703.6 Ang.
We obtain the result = 4.462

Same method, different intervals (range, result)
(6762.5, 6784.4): 4.45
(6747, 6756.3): 4.344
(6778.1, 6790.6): 4.414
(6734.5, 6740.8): 4.439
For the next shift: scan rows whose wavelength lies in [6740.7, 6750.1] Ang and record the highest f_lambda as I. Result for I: 4.344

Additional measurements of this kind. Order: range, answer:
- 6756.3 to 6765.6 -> 4.46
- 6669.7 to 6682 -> 4.554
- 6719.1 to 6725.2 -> 4.423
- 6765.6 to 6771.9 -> 4.343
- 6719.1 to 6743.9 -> 4.482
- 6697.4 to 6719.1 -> 4.518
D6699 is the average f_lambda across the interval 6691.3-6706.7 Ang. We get 4.41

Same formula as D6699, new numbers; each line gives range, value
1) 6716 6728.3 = 4.32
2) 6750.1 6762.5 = 4.38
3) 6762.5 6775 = 4.34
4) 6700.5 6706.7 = 4.41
